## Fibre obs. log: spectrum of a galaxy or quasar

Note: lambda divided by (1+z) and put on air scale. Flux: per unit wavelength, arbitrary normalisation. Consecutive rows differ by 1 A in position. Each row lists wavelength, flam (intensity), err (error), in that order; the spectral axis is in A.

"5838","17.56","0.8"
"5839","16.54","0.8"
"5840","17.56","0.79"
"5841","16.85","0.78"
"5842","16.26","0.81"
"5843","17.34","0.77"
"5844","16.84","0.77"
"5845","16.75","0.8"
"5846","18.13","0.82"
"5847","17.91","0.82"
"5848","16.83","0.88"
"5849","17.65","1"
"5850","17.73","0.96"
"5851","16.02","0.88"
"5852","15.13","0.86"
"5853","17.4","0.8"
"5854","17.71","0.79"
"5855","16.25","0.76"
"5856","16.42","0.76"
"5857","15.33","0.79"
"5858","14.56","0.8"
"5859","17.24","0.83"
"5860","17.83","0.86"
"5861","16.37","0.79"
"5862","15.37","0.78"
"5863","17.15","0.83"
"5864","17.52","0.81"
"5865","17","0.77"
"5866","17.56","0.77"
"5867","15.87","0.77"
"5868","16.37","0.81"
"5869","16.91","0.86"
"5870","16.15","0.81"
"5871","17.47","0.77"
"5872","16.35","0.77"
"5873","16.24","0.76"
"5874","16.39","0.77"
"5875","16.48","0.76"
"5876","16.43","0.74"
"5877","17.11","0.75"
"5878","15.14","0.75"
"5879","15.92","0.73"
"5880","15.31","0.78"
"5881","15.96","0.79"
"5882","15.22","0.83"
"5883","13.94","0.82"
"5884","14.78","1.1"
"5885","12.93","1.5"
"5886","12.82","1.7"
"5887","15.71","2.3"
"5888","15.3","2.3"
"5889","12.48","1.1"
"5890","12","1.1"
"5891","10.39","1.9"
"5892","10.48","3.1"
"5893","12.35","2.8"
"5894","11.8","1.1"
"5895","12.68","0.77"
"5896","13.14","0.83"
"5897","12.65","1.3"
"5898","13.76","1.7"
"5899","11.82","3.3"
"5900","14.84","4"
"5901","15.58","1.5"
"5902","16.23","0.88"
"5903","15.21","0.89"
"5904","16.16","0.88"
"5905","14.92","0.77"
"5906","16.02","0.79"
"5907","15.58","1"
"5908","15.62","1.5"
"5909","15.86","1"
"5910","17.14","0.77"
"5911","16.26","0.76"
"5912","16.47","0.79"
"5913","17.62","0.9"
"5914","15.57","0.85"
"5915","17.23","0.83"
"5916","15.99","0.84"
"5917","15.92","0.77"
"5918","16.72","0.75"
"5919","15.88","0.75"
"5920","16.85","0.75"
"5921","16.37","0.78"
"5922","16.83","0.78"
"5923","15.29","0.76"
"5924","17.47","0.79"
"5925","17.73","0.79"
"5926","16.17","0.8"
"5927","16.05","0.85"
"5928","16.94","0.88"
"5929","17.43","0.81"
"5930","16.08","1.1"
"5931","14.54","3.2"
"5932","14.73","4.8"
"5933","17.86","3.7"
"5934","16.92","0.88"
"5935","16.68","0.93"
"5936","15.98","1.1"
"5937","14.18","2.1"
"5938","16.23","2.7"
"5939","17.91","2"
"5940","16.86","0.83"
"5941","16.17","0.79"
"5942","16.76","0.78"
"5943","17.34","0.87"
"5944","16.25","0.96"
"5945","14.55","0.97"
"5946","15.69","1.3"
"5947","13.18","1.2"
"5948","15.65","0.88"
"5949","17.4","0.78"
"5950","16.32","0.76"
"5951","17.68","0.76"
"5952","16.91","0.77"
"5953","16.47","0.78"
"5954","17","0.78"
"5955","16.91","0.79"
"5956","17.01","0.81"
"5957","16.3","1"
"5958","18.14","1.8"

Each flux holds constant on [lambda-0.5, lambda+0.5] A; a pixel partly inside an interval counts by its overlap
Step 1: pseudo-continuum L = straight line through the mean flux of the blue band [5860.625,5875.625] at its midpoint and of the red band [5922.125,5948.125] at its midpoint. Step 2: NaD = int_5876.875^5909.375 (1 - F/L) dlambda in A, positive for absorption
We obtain 4.5 A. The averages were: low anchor 16.6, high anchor 16.2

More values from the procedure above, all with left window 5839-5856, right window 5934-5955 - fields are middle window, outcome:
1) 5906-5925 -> 0.1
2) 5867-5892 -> 2.5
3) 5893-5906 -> 2.0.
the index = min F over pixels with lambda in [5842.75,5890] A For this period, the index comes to 12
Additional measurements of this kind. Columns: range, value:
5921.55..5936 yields 14.54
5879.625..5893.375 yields 10.39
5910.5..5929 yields 15.29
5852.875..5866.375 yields 14.56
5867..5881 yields 15.14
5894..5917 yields 11.8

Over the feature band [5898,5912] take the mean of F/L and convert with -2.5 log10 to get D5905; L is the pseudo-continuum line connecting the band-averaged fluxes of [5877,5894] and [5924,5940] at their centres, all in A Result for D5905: -0.04 mag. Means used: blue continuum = 13.8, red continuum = 16.4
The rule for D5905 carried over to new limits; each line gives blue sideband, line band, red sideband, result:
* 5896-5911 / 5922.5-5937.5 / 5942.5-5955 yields -0.04 mag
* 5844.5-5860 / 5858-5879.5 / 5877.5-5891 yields -0.07 mag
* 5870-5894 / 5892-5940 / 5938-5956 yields 0.00 mag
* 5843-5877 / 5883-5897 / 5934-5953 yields 0.27 mag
